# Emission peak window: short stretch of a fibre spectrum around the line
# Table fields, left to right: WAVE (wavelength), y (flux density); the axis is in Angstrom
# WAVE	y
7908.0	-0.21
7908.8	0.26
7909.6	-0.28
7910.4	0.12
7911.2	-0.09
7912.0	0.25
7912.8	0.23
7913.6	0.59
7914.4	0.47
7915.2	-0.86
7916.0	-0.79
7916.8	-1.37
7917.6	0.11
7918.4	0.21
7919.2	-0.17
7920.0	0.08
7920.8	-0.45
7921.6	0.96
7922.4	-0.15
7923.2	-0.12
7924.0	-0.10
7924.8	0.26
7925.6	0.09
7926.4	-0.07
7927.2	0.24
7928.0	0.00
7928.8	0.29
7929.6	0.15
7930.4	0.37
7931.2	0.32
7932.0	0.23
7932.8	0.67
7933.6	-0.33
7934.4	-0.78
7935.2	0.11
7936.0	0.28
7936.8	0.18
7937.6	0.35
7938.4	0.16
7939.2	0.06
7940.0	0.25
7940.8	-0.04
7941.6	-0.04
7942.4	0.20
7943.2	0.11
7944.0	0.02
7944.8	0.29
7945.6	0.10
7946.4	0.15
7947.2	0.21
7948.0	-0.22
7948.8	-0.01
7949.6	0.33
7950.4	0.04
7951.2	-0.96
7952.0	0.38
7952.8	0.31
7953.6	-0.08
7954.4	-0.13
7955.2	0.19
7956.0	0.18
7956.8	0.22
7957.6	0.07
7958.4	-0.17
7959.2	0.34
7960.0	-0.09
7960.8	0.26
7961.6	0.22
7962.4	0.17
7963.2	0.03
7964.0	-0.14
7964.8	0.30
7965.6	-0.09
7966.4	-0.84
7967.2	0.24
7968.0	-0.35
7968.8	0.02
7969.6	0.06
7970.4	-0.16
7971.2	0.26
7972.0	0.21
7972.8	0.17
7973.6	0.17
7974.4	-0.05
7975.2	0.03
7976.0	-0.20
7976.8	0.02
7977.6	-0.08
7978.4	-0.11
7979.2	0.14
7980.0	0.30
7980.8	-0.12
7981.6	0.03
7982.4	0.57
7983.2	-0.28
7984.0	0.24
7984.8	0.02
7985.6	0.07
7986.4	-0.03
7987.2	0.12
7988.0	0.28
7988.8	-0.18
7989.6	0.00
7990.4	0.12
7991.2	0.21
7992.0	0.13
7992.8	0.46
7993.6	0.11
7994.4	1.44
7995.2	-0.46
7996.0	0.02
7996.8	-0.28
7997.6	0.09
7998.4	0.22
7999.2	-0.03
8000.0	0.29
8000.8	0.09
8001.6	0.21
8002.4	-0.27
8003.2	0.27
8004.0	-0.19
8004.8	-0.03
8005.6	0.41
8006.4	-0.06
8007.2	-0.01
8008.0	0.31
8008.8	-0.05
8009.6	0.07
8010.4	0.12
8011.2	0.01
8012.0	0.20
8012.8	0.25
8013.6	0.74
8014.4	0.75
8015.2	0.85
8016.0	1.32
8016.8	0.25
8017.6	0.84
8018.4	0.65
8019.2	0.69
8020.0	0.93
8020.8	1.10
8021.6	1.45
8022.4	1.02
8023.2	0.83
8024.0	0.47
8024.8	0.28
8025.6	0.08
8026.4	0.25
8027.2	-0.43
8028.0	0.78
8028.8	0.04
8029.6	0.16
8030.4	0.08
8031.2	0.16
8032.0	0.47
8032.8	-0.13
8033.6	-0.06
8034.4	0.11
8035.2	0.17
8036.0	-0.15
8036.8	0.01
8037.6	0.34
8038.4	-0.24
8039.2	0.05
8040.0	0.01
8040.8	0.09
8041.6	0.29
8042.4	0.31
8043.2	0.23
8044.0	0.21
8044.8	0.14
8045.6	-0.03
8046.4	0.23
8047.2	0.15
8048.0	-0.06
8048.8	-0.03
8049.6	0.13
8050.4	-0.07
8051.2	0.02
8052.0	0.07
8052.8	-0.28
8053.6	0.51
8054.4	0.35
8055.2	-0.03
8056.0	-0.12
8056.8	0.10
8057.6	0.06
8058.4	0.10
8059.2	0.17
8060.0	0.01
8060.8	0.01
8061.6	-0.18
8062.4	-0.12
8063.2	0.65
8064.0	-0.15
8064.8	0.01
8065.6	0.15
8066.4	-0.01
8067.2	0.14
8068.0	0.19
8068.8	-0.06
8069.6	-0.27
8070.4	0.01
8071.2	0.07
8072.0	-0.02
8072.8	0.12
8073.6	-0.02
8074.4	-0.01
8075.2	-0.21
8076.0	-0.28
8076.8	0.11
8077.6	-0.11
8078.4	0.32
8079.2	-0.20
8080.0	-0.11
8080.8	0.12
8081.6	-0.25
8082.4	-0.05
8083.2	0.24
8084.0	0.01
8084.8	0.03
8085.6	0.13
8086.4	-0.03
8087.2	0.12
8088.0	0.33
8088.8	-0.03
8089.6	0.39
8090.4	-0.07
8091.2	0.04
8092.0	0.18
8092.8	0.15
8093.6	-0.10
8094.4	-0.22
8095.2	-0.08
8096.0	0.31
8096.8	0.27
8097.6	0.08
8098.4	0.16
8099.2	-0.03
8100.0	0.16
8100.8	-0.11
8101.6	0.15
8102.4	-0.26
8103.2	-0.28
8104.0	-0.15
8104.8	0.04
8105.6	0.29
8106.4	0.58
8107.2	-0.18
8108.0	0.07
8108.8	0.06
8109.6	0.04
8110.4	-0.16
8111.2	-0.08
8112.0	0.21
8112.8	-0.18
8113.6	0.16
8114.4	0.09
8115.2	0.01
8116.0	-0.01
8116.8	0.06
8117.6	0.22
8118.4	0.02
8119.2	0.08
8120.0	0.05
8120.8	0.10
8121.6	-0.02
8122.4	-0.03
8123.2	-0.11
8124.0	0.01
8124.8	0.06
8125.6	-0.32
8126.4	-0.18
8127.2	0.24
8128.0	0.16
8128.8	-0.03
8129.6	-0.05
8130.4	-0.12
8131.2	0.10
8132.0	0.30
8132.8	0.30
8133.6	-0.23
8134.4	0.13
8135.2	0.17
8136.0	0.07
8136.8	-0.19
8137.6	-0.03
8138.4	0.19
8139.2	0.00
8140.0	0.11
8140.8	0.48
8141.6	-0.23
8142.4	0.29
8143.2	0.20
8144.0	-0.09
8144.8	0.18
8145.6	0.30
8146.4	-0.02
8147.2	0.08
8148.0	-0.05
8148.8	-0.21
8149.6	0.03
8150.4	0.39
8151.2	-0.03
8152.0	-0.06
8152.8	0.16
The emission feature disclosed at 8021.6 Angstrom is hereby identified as [O II] 3727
